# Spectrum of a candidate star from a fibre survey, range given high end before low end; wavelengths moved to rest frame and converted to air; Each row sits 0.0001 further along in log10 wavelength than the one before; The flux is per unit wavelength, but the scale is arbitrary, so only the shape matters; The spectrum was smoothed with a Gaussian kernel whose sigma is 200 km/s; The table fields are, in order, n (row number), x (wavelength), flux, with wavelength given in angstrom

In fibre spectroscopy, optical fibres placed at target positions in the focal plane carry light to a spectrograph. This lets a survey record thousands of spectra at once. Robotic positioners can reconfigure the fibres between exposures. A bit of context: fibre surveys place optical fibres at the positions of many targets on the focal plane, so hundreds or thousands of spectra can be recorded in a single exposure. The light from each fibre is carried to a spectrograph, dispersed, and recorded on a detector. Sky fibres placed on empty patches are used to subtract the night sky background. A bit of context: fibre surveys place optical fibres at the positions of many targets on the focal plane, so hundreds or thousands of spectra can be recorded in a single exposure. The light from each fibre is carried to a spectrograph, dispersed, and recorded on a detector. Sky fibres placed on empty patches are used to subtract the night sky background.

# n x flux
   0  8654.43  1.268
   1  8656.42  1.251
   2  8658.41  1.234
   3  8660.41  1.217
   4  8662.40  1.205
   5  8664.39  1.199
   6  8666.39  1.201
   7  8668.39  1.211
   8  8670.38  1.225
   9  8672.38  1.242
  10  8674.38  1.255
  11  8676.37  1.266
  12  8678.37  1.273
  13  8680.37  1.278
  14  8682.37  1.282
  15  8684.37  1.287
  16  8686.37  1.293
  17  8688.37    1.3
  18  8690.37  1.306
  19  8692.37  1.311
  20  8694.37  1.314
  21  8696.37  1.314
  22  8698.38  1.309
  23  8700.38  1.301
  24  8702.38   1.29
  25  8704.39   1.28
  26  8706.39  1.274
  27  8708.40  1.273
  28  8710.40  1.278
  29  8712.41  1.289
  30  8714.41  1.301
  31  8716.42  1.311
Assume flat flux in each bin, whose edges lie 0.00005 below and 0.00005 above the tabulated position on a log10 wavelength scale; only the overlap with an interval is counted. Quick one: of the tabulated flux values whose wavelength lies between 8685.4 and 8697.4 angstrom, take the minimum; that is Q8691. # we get 1.293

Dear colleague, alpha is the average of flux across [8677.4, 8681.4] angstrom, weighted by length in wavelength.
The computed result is 1.27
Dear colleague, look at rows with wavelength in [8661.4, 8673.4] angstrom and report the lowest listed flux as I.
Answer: 1.199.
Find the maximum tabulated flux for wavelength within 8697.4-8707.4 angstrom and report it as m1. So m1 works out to 1.309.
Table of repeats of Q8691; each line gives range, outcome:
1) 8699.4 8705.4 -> 1.28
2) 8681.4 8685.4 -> 1.282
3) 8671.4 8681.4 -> 1.242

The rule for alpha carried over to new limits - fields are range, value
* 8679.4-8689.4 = 1.29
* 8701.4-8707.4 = 1.28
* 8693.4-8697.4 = 1.31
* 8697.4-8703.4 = 1.3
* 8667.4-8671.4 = 1.22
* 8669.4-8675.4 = 1.24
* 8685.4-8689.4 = 1.3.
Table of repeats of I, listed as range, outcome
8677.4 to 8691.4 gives 1.273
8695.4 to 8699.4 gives 1.309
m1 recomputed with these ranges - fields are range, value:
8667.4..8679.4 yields 1.273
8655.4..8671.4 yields 1.251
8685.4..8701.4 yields 1.314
